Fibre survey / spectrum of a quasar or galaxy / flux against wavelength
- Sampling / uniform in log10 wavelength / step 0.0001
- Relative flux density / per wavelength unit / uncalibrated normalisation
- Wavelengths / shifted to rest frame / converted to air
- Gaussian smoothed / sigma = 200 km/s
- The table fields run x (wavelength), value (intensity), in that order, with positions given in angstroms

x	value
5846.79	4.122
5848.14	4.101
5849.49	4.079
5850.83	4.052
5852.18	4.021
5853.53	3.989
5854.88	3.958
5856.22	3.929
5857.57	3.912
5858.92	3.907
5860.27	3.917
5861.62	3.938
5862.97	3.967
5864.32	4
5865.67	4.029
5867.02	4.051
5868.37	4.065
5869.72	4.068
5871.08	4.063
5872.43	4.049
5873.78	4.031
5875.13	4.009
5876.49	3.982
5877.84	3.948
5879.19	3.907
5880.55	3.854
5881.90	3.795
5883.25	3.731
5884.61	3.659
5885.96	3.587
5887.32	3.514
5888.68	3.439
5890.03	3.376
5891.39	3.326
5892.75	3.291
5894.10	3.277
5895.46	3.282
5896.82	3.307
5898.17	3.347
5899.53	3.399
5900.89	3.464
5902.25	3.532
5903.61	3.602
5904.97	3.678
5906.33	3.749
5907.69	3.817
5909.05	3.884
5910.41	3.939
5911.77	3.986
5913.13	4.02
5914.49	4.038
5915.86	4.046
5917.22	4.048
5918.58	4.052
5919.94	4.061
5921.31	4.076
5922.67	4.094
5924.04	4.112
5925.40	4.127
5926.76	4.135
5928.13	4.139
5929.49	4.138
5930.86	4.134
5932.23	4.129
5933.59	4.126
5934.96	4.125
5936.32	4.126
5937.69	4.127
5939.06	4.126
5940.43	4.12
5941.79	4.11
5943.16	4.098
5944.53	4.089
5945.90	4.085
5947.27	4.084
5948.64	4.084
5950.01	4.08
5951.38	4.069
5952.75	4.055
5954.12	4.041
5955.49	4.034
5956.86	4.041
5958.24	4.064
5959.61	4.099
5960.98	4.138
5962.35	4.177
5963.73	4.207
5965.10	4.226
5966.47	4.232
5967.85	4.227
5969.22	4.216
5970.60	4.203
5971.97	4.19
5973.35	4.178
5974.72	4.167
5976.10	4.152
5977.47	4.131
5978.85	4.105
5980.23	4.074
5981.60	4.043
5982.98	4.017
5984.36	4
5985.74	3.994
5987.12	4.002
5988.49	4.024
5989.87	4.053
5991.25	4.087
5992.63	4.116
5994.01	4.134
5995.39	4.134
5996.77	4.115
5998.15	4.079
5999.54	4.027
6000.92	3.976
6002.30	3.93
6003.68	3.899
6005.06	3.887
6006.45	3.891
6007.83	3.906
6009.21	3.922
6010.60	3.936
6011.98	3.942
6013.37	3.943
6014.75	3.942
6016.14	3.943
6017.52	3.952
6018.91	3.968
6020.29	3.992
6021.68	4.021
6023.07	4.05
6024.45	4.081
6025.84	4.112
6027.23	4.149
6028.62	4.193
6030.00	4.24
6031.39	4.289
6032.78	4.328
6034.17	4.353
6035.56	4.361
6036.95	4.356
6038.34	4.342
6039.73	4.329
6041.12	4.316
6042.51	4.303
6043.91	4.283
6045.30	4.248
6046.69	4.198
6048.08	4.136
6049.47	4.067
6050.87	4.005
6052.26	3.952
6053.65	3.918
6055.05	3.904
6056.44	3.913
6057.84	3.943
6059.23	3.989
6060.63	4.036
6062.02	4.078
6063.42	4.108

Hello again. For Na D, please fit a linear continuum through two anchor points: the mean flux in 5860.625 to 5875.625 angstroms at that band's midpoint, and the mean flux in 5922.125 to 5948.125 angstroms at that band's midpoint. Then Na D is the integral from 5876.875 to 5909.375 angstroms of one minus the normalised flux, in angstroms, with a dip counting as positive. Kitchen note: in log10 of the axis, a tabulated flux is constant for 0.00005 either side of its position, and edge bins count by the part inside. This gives 3.9 angstroms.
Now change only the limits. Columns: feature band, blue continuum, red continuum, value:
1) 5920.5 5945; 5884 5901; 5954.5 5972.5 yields -1.86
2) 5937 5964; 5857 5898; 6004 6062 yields -1.21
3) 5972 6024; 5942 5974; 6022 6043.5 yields 2.10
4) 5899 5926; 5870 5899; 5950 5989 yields -0.55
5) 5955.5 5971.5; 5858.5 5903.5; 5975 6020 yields -0.95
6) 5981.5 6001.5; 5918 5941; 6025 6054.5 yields 0.55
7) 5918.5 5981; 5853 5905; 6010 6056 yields -3.21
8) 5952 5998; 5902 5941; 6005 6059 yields -0.66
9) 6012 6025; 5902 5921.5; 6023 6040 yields 0.71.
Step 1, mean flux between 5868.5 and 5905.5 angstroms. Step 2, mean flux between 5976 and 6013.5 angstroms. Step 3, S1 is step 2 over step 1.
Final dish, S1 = 1.1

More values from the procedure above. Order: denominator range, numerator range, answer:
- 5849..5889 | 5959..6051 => 1.05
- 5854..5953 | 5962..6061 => 1.05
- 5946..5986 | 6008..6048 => 1.01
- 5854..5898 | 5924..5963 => 1.09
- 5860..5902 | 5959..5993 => 1.11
